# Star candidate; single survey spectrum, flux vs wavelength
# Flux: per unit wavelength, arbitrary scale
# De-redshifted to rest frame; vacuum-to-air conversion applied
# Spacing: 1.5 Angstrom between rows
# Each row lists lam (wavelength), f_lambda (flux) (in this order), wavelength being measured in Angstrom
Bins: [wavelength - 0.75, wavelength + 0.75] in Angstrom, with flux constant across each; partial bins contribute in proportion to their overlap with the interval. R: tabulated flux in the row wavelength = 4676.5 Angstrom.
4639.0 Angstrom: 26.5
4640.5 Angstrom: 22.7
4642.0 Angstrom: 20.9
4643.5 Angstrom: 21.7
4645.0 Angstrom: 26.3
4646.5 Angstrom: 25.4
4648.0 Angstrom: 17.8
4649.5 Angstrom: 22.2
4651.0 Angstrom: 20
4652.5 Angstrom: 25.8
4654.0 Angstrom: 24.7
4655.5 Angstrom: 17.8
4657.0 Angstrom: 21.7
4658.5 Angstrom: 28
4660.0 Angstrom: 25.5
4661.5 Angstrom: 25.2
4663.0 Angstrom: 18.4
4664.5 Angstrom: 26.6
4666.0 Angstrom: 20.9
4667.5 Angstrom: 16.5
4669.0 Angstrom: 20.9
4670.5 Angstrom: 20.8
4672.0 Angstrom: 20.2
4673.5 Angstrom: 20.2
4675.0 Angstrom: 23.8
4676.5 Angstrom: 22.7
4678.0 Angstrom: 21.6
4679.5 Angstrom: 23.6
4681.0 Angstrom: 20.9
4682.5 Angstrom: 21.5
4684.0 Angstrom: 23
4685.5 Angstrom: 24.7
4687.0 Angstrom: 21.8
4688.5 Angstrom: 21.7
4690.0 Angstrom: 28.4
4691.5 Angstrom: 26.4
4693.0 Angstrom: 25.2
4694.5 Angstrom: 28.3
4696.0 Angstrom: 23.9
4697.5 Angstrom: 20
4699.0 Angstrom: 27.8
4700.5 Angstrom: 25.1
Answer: 22.7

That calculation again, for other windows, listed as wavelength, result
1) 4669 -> 20.9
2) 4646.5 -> 25.4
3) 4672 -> 20.2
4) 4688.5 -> 21.7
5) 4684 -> 23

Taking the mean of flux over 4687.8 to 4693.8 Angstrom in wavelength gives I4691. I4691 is 25.5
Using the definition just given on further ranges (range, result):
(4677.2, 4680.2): 22.6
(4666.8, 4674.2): 19.7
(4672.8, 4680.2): 22.4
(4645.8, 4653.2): 22.2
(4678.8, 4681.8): 22.2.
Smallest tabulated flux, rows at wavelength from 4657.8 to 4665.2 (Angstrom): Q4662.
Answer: 18.4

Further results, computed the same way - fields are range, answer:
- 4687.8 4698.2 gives 20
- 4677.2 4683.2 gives 20.9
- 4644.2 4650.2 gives 17.8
